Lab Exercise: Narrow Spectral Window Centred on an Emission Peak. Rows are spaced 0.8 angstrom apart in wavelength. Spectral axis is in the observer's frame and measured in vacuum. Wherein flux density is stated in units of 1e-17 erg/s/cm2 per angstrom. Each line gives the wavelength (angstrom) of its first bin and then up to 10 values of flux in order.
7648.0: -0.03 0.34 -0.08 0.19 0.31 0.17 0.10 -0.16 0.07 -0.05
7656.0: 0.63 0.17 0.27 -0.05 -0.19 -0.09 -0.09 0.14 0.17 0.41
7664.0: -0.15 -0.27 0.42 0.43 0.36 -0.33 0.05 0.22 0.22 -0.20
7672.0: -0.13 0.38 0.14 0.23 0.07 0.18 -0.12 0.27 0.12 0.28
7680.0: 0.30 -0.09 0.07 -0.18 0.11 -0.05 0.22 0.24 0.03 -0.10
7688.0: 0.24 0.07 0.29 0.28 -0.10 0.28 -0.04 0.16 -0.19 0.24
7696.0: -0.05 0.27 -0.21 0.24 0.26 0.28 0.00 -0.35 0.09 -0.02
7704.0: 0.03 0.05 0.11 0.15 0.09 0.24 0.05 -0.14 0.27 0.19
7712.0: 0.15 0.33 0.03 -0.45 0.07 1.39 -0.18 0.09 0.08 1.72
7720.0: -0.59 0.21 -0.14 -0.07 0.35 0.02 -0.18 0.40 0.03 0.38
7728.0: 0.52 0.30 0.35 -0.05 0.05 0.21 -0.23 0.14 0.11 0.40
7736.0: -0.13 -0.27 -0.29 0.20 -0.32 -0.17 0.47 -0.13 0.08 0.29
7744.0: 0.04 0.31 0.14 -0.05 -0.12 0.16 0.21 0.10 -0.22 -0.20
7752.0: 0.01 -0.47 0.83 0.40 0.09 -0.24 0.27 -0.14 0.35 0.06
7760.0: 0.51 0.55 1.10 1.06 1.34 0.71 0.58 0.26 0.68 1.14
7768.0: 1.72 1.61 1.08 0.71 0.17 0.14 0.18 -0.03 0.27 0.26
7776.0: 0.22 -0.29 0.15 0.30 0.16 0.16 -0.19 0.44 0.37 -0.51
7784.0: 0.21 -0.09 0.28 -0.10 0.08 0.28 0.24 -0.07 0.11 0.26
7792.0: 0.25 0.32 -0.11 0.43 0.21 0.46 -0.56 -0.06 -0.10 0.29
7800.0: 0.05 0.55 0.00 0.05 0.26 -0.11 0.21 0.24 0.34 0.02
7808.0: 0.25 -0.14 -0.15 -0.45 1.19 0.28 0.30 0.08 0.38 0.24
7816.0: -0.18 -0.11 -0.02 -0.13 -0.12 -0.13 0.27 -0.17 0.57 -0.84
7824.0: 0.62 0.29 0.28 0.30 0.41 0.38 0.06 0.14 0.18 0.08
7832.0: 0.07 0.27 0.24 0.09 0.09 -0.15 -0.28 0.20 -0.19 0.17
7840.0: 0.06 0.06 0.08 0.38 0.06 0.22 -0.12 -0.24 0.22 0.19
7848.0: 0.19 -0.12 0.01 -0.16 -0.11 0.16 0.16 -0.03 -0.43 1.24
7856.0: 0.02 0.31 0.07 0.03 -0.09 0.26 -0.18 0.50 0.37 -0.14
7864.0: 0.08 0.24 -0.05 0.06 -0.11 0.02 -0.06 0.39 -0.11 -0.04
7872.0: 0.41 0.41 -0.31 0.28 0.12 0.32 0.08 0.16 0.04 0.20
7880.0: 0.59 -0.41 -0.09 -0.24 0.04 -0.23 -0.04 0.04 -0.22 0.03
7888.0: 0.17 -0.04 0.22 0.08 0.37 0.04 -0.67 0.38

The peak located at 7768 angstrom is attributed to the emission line [O II]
